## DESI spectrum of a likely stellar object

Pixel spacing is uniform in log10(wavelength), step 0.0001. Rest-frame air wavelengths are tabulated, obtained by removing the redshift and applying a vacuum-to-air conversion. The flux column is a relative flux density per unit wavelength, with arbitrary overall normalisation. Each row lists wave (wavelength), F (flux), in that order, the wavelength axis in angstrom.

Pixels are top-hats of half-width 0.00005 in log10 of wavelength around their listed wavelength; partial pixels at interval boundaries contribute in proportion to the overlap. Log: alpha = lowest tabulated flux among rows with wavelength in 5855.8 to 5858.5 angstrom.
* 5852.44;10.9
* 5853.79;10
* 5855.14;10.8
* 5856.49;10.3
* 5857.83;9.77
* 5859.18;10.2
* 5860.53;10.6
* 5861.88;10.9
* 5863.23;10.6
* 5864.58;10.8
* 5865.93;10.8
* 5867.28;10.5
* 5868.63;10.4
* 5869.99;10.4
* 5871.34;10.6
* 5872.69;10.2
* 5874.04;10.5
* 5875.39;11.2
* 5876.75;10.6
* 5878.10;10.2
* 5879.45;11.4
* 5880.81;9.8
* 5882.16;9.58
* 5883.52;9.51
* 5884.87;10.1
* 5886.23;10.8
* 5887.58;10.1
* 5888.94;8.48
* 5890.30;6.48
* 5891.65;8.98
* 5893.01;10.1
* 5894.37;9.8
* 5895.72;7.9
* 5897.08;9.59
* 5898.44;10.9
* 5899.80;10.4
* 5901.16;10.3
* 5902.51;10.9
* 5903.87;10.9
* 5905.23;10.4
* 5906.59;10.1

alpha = 9.77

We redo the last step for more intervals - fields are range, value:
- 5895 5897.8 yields 7.9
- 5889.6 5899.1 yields 6.48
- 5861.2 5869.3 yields 10.4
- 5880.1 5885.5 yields 9.51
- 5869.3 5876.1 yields 10.2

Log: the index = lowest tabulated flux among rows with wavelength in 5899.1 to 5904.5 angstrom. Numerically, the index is 10.3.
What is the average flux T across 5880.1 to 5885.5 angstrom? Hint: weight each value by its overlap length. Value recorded 9.75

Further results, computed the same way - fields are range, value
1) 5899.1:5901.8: 10.3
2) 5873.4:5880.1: 10.8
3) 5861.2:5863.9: 10.7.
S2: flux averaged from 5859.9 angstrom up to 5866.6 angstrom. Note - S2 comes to 10.7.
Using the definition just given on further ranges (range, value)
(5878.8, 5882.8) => 10.3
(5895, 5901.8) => 9.82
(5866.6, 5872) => 10.5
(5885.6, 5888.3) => 10.4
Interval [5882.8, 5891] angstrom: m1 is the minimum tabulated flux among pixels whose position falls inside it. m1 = 6.48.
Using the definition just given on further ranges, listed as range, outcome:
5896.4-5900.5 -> 9.59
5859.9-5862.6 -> 10.6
